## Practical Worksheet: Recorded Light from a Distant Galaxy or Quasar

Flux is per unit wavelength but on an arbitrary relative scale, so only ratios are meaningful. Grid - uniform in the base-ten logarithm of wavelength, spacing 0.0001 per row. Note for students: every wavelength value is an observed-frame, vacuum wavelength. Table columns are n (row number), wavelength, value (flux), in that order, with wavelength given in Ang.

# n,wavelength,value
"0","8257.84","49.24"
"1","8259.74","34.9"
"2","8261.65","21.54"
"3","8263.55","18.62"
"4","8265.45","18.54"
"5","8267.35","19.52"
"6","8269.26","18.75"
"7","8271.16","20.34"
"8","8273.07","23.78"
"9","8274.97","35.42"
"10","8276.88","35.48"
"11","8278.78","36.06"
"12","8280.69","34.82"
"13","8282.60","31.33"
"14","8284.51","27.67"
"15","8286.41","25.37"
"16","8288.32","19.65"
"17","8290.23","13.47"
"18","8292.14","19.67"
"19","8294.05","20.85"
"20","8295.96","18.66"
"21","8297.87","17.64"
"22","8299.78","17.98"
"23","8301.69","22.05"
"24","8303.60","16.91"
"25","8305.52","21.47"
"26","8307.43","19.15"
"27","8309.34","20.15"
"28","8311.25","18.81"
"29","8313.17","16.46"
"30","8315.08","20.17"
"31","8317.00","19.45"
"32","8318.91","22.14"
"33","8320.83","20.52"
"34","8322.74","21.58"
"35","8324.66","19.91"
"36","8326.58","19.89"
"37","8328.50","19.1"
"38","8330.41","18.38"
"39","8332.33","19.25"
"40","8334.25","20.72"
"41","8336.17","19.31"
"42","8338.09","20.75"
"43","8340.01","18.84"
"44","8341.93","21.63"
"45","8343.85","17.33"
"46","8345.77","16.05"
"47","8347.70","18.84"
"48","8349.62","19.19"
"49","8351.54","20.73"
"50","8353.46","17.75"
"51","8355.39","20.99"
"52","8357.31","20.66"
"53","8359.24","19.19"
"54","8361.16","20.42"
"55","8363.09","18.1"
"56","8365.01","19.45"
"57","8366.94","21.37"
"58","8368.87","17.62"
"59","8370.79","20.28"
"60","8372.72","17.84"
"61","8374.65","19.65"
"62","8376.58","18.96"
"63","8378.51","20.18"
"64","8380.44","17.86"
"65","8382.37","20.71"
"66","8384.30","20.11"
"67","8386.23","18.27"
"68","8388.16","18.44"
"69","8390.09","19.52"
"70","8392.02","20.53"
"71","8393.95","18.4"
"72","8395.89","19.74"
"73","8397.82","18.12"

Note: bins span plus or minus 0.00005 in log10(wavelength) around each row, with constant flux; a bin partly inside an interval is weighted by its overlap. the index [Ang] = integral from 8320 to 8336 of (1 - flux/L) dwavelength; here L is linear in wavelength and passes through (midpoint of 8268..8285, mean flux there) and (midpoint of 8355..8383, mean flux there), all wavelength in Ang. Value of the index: 2.6 Ang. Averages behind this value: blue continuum 29.2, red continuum 19.5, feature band 19.9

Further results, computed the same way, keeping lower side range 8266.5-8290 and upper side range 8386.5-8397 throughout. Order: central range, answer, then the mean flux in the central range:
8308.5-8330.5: 4.0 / 19.8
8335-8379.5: 4.5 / 19.4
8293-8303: 2.4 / 19.4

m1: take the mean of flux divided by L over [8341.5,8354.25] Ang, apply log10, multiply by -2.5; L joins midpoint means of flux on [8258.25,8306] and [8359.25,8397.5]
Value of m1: 0.115 mag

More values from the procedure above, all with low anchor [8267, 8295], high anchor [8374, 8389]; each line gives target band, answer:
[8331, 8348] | 0.15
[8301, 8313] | 0.22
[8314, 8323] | 0.13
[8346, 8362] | 0.08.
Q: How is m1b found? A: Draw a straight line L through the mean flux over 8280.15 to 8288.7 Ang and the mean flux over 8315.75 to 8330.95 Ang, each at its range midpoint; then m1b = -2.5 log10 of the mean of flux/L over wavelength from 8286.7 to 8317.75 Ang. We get 0.26 mag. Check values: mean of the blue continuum 28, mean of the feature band 19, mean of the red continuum 20.2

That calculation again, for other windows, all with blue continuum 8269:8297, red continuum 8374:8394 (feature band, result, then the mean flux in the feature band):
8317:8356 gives 0.14 mag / 19.6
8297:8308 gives 0.26 mag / 19.2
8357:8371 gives 0.06 mag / 19.6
